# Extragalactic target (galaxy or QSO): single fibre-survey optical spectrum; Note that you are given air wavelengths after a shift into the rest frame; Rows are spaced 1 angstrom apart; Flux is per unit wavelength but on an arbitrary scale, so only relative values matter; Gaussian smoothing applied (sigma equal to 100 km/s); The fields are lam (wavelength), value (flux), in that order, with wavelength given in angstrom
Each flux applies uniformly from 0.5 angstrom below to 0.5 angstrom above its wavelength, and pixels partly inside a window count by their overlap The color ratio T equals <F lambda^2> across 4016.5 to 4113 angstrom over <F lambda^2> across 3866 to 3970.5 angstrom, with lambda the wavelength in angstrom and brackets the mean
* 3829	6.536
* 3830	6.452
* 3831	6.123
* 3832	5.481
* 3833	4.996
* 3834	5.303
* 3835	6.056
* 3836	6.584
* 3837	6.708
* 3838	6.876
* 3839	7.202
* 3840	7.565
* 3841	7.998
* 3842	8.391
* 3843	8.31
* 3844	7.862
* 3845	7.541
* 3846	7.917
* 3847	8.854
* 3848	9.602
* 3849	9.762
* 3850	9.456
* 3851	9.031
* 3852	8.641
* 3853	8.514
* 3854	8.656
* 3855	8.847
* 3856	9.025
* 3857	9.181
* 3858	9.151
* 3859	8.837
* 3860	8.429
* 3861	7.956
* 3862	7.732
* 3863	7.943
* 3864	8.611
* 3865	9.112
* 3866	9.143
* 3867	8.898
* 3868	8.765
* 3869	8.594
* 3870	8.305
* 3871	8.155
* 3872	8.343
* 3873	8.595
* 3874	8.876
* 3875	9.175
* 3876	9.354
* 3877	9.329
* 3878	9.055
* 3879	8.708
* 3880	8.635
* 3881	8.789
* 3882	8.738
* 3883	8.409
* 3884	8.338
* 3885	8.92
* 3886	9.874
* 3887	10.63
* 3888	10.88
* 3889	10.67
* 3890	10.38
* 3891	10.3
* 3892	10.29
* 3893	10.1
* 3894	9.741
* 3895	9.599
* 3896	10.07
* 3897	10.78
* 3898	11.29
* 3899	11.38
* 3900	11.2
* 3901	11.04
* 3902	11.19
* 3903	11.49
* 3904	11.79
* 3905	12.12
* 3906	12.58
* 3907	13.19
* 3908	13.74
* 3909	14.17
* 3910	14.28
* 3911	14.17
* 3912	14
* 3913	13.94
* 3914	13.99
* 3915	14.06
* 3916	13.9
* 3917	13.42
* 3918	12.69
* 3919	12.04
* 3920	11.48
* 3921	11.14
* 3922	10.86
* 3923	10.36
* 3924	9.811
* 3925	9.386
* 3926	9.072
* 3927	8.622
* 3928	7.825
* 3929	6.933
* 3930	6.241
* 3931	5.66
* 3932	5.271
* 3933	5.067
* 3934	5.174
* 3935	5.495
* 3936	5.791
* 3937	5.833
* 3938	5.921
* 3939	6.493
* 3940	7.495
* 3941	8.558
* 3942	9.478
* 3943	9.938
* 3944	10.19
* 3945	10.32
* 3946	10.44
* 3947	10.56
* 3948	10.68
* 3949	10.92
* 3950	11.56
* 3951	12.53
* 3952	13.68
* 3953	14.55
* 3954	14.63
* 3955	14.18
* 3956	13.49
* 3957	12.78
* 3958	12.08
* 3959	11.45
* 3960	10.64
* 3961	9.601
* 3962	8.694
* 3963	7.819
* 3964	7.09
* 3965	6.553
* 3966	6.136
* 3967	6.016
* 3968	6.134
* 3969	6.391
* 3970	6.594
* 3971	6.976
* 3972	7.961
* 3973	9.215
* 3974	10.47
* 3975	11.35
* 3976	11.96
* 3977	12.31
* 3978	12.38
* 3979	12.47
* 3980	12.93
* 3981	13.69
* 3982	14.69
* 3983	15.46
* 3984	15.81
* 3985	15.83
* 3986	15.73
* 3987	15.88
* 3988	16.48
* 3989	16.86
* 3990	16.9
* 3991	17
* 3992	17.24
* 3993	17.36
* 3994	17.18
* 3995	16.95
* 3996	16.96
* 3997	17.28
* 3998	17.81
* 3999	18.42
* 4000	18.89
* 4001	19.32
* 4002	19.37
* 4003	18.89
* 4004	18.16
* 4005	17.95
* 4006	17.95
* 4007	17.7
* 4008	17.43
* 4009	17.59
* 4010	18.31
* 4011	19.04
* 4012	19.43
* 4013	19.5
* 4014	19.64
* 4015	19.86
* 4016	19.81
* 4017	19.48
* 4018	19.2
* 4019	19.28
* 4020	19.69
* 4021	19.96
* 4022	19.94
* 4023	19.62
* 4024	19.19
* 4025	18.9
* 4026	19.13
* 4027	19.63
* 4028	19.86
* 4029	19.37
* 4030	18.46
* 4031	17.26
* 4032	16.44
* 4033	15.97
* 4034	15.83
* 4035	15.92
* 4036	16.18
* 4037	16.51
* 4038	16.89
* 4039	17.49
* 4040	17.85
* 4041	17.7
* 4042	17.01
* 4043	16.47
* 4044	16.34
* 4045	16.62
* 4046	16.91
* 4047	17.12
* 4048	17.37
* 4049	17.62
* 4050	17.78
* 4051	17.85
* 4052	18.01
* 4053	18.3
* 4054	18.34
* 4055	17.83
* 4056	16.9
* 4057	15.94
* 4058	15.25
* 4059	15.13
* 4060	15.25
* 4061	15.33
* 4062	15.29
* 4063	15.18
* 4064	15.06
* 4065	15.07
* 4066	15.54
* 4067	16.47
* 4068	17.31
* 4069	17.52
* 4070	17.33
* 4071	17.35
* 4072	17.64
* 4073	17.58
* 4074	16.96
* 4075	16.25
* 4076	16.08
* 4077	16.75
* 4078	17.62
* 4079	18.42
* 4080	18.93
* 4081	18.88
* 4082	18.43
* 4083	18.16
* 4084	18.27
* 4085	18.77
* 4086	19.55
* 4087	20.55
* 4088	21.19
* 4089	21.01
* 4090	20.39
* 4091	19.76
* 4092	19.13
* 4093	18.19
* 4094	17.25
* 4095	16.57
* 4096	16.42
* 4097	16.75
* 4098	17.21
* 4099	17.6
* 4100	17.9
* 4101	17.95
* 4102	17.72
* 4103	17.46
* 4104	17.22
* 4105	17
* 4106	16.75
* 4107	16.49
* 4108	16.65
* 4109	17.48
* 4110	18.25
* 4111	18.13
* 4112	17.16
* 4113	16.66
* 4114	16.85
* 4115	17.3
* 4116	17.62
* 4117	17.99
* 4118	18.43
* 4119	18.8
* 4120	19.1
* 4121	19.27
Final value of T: 1.9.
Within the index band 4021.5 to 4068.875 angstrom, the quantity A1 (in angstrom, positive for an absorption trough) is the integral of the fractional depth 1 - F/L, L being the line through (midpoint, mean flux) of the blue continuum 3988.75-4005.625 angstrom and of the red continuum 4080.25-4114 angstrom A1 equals 2.1 angstrom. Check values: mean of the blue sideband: 17.8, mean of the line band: 17.1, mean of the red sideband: 18.1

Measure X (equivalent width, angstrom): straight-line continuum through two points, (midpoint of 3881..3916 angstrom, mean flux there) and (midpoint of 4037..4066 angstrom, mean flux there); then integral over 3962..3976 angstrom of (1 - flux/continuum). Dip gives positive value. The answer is 6.1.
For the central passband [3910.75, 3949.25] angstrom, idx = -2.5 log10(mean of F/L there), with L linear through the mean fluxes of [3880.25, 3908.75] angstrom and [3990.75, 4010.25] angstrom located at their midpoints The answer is 0.33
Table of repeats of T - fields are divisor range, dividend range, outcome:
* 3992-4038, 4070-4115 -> 1.01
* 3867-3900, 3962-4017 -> 1.64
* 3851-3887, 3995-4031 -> 2.31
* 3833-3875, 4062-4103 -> 2.41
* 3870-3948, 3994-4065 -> 1.90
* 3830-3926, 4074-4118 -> 2.06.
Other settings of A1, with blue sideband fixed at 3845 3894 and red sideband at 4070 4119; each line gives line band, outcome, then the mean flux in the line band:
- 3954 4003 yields 1.2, 13.1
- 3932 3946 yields 5.2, 7.4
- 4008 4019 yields -3.3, 19.1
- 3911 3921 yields -2.2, 13.2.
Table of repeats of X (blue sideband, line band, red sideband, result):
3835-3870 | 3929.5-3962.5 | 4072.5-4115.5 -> 7.0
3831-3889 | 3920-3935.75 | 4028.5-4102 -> 4.8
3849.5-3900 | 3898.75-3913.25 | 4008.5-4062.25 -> -2.4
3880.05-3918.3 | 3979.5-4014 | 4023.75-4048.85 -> -3.4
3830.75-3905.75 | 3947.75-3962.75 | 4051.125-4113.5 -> 0.4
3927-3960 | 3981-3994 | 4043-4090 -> -4.2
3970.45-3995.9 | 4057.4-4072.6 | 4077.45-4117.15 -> 0.8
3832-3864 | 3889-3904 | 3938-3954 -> -2.3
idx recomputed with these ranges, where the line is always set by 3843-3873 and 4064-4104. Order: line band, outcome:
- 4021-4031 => -0.24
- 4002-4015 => -0.25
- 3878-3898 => 0.02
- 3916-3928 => 0.04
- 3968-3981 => 0.31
